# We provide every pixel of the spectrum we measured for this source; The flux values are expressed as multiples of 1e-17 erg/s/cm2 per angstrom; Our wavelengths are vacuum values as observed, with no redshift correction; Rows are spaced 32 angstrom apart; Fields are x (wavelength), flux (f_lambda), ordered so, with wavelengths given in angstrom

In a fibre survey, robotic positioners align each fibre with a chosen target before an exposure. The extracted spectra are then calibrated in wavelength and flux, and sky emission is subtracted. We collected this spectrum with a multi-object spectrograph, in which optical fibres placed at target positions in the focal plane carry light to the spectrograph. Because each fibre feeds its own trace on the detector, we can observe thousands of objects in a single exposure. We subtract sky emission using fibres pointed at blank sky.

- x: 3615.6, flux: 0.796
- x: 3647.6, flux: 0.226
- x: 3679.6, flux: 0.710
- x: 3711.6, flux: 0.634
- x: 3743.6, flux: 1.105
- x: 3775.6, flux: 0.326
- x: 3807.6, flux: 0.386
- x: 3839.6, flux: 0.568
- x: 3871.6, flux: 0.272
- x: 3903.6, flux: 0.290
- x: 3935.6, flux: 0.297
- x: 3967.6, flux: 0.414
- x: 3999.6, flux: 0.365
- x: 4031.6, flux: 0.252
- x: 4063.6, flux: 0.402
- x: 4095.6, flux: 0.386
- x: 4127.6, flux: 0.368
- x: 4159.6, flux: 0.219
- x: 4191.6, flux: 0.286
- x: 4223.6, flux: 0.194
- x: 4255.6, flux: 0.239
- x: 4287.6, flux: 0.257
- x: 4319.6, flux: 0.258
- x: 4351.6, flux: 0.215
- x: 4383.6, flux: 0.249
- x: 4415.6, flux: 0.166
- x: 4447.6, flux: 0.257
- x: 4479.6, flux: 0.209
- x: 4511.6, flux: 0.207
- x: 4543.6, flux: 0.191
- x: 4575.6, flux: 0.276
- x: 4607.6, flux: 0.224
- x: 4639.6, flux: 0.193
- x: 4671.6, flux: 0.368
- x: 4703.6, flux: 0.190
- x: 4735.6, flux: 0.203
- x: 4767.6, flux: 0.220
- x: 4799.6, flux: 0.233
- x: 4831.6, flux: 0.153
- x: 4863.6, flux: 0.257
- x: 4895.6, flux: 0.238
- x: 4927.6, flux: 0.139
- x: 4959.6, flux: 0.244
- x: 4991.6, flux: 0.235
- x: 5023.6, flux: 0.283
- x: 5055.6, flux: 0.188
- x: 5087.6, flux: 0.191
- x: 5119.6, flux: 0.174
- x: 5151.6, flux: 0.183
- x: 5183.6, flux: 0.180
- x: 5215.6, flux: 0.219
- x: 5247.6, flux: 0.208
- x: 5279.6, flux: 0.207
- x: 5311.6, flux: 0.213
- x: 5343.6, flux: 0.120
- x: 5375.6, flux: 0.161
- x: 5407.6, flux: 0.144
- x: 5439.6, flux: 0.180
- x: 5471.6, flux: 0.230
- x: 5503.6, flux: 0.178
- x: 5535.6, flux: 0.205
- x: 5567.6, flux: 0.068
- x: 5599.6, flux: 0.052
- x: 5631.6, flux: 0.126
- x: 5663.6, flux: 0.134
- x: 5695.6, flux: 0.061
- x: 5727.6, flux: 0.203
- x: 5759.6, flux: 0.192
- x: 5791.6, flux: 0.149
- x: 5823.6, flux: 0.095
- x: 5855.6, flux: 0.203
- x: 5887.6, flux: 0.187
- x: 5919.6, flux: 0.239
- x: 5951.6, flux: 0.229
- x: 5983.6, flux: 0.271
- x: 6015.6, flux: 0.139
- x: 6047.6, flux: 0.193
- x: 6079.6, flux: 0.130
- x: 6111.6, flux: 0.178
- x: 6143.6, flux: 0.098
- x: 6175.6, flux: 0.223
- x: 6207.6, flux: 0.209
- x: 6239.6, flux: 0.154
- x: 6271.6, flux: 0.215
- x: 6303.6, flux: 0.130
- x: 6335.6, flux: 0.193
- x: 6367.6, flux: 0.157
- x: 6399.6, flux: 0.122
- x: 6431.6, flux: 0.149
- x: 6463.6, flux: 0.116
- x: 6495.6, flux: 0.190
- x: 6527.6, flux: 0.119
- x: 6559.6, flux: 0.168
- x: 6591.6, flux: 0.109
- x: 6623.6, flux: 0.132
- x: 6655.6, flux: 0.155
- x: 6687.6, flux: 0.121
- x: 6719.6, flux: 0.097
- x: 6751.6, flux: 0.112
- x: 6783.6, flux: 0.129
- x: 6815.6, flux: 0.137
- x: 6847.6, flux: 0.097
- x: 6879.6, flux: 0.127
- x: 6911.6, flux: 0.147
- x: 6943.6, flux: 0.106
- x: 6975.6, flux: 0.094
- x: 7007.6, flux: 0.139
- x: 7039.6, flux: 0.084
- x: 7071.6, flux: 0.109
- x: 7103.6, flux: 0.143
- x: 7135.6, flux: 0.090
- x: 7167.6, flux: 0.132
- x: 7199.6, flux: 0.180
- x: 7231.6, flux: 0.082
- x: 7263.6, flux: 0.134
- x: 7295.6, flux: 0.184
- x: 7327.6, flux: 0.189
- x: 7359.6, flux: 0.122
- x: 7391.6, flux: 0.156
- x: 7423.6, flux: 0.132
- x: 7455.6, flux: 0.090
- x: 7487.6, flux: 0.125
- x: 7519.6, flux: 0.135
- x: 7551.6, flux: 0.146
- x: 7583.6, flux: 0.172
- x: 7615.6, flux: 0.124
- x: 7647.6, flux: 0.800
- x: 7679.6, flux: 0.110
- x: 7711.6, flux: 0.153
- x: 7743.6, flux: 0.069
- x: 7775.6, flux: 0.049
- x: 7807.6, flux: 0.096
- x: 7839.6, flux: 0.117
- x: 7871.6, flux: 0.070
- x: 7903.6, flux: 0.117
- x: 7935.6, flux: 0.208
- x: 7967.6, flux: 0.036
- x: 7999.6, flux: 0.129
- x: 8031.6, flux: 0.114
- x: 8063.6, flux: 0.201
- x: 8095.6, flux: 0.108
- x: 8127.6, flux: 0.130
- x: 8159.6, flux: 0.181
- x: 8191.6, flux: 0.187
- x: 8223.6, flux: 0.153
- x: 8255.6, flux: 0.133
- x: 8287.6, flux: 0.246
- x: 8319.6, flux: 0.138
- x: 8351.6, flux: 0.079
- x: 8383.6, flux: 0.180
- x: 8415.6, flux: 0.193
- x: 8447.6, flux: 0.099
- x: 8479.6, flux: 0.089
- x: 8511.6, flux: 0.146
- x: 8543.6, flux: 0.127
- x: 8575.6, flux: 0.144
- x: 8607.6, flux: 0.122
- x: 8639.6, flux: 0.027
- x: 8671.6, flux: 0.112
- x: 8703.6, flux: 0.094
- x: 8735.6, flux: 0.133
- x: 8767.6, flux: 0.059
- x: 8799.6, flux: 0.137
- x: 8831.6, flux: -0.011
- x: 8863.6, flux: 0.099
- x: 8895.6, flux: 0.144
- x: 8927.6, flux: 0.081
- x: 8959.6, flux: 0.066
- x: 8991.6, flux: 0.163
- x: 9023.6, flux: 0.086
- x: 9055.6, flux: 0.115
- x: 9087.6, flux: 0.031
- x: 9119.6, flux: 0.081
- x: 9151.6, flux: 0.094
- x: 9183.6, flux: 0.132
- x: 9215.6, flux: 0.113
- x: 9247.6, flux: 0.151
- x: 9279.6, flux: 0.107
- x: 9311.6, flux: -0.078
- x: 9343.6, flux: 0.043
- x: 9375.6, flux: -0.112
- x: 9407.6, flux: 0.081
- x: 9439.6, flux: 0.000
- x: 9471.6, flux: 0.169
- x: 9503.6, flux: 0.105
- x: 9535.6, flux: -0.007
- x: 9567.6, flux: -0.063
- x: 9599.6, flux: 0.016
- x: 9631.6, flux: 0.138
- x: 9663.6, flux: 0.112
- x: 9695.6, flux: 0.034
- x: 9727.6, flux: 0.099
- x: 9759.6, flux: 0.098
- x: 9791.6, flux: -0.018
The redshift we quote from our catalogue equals 1.053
